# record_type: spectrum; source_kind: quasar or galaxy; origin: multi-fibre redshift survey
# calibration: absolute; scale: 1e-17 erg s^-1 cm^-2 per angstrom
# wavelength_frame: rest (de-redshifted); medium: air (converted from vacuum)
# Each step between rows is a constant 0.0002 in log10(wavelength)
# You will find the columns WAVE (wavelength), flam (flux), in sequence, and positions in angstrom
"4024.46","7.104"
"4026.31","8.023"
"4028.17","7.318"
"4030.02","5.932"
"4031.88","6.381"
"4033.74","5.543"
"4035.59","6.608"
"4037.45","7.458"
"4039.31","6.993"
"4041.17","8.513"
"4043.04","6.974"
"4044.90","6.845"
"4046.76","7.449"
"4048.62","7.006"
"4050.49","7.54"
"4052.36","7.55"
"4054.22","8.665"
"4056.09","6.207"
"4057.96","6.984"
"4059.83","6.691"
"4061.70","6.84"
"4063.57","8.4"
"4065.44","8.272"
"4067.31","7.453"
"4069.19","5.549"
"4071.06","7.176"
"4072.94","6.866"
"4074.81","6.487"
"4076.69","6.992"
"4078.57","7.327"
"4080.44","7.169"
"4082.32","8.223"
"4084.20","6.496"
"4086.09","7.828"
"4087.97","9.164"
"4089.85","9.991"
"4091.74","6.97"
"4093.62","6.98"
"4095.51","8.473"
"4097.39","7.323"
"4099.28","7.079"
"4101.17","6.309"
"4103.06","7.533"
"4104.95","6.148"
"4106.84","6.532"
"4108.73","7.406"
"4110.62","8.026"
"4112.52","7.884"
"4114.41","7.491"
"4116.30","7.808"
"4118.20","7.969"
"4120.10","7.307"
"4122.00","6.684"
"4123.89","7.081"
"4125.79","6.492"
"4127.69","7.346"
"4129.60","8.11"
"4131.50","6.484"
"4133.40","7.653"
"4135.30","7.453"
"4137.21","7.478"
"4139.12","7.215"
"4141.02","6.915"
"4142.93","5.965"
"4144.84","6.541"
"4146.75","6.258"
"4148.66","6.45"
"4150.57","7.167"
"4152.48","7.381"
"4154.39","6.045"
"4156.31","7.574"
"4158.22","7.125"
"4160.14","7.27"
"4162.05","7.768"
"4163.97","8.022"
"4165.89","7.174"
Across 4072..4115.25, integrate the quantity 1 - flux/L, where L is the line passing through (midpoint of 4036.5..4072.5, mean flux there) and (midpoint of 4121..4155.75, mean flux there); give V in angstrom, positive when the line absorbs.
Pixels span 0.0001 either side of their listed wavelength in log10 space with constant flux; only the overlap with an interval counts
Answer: -1.82 angstrom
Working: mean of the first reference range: 7.28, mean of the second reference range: 6.94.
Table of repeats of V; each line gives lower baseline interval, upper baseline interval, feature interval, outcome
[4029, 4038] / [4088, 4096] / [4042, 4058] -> -0.92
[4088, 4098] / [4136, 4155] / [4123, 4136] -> -0.12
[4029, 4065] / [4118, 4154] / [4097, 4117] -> -0.51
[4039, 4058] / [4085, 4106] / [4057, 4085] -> 1.30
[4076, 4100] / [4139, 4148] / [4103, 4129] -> -0.60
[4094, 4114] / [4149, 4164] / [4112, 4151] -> 0.65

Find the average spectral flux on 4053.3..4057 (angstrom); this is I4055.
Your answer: 7.43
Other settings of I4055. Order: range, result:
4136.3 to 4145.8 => 6.82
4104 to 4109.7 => 6.71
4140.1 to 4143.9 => 6.43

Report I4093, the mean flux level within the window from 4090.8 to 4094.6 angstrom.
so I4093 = 6.99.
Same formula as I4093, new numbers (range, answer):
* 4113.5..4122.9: 7.45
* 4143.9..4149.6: 6.42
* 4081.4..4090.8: 8.33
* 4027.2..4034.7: 6.3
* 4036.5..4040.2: 7.22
